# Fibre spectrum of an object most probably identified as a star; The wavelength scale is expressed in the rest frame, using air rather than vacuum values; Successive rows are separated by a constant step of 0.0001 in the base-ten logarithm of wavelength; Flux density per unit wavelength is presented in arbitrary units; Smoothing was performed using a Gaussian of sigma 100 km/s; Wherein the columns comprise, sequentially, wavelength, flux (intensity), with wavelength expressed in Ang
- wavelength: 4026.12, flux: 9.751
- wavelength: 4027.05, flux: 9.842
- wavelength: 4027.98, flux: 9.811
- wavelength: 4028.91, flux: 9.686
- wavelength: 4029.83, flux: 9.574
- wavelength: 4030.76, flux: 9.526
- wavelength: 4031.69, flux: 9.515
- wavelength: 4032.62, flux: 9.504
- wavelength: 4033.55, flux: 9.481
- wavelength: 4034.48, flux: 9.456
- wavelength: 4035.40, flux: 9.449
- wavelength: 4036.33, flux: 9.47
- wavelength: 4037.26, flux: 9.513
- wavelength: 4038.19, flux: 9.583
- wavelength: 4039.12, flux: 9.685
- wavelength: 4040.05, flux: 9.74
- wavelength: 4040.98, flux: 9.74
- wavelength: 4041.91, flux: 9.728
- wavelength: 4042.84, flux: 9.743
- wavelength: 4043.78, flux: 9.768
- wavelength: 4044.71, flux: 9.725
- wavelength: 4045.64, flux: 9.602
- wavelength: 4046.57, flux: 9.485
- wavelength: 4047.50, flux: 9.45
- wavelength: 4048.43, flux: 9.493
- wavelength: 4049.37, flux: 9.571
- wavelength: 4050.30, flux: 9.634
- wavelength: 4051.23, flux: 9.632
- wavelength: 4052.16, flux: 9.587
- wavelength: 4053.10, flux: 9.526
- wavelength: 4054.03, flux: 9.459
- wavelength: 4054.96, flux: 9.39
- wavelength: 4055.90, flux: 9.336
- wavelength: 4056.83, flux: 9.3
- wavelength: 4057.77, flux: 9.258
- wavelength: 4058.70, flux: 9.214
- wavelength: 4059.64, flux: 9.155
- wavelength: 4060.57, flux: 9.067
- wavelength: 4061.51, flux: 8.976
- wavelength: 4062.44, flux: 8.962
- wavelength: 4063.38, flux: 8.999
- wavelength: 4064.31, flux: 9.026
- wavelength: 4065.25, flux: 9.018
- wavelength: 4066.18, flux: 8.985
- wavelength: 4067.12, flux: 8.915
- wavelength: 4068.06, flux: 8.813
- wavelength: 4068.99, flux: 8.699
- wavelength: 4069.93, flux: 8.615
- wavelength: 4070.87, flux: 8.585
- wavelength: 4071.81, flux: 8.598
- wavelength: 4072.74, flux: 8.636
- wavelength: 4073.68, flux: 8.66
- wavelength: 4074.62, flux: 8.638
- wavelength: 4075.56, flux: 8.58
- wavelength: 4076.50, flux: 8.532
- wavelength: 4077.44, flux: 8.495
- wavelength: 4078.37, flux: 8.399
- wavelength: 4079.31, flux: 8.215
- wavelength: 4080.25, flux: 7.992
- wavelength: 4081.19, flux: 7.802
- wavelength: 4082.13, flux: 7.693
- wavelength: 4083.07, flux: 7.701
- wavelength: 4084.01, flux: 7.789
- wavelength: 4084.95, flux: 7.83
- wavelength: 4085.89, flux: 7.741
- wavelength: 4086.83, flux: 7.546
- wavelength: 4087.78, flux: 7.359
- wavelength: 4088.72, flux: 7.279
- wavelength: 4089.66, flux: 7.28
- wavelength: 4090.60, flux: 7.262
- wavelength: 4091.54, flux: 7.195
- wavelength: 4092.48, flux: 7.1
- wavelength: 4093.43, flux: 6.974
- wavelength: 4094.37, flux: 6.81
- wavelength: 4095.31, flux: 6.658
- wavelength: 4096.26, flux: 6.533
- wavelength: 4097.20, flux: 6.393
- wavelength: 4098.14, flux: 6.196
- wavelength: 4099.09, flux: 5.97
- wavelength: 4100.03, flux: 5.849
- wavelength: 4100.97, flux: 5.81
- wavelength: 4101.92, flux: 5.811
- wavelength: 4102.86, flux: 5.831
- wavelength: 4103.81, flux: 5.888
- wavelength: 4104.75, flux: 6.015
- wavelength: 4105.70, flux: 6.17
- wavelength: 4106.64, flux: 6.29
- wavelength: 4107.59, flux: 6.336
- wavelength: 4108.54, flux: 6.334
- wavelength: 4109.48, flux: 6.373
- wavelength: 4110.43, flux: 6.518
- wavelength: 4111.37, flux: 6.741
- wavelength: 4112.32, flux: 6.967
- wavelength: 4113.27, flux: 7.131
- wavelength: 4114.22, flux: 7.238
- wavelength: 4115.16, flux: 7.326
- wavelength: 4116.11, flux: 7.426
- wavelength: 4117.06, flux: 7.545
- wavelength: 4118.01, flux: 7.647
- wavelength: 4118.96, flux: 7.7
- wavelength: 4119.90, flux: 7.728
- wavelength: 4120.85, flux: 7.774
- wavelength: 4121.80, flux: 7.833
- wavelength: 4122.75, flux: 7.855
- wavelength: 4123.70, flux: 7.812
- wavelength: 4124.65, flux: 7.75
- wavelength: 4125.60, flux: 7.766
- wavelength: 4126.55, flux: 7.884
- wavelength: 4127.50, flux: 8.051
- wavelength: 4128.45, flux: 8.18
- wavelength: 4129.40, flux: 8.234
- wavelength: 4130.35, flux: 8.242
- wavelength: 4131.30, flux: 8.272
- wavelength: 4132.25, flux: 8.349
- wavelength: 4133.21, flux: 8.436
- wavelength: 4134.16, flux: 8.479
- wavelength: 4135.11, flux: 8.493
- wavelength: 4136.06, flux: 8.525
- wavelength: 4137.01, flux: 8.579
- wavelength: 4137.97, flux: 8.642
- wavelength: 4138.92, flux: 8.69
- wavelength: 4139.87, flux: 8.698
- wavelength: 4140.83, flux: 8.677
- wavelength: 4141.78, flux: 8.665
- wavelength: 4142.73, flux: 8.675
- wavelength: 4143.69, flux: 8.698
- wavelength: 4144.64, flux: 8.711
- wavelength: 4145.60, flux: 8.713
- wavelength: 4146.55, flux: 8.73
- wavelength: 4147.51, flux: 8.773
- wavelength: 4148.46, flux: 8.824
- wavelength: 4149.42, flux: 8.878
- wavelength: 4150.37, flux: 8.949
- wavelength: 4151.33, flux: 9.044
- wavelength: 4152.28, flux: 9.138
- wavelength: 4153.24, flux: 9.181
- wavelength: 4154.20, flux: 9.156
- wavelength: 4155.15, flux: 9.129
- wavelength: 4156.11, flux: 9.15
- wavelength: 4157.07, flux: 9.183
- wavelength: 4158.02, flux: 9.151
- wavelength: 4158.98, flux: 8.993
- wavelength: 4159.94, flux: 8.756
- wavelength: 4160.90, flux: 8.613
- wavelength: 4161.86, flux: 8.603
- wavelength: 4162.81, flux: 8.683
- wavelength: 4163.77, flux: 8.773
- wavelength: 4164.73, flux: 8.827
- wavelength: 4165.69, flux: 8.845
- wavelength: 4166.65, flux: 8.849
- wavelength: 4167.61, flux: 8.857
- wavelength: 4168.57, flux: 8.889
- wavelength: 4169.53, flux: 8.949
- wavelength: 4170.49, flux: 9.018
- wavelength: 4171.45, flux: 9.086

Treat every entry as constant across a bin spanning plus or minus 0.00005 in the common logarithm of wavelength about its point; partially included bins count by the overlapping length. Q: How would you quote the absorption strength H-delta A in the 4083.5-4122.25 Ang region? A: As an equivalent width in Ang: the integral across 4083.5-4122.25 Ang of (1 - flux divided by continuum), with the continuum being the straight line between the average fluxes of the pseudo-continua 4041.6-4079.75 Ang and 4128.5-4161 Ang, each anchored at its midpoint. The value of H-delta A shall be 8.86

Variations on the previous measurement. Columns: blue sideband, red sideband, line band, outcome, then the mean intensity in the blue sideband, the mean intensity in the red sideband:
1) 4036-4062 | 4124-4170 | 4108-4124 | 2.95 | 9.49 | 8.67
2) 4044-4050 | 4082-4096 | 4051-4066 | -0.47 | 9.57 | 7.32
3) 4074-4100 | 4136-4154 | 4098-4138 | 4.36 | 7.46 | 8.79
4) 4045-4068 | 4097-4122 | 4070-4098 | 0.81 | 9.29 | 6.69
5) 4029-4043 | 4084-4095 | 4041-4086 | -2.73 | 9.59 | 7.32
